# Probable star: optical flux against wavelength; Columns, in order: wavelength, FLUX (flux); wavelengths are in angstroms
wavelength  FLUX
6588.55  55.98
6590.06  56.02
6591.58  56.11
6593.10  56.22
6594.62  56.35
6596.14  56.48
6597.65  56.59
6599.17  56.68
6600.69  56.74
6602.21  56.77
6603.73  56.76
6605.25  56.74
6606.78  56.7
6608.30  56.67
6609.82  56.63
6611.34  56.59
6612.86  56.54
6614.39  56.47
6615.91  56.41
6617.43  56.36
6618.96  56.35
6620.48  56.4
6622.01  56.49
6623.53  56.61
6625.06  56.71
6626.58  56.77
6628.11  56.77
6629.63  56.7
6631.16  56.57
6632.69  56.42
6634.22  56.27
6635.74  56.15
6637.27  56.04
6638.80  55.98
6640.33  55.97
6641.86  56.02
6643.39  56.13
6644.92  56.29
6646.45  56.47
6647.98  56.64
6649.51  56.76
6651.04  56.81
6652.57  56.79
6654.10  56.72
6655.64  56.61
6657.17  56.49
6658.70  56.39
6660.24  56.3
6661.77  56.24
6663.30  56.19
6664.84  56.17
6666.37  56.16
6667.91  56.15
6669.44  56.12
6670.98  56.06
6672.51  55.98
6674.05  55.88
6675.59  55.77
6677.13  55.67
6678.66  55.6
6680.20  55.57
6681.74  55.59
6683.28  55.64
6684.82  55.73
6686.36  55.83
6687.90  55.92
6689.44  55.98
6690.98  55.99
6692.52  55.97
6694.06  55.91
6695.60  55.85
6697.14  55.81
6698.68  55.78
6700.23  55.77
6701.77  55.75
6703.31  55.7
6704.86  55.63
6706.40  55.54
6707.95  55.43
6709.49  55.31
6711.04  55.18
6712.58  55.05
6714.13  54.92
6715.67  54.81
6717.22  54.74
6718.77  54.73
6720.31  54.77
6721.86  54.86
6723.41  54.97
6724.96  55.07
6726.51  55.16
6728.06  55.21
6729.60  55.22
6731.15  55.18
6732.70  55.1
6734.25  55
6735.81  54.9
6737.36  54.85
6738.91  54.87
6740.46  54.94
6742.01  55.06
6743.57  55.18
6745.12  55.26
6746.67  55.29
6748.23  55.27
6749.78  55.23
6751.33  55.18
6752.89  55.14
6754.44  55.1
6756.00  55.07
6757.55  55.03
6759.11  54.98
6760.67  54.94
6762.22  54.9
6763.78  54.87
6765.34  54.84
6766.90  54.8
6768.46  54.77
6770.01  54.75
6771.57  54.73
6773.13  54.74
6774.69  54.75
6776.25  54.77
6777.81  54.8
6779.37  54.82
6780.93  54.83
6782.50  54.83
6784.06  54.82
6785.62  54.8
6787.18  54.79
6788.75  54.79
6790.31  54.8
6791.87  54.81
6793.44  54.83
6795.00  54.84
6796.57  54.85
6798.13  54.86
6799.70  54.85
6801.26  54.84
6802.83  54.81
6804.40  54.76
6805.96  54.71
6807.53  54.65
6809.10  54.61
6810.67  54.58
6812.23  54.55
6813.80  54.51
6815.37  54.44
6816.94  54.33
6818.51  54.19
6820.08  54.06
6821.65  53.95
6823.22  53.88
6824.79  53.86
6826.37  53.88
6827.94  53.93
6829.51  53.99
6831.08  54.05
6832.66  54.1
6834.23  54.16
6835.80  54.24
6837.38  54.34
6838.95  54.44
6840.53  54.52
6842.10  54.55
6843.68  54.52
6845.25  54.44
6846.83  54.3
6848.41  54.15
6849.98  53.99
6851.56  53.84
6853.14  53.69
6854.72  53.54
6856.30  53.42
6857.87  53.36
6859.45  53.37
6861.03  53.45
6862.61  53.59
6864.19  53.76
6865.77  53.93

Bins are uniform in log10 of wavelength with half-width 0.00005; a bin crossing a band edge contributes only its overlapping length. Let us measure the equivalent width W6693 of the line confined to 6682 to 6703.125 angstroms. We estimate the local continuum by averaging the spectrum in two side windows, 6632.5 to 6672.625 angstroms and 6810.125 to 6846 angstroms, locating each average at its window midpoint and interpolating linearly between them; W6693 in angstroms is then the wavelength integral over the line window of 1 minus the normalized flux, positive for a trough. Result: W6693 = 0.0 angstroms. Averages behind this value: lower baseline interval 56.3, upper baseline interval 54.2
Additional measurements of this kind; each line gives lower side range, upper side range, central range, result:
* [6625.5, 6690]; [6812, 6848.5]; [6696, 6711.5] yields 0.02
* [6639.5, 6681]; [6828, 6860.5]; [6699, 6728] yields 0.21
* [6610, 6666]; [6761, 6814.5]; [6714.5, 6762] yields 0.25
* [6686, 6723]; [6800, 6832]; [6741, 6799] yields -0.13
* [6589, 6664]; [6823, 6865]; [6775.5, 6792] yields -0.04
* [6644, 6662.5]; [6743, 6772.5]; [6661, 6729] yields 0.42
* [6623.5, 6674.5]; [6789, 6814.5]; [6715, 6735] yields 0.21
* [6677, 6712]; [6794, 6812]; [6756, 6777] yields 0.09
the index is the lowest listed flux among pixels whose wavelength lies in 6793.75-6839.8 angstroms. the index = 53.86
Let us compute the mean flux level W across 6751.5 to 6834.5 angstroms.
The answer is 54.6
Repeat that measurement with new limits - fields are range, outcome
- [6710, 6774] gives 55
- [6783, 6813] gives 54.8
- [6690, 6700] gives 55.9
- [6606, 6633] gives 56.6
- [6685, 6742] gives 55.3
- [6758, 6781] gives 54.8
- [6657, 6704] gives 55.9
